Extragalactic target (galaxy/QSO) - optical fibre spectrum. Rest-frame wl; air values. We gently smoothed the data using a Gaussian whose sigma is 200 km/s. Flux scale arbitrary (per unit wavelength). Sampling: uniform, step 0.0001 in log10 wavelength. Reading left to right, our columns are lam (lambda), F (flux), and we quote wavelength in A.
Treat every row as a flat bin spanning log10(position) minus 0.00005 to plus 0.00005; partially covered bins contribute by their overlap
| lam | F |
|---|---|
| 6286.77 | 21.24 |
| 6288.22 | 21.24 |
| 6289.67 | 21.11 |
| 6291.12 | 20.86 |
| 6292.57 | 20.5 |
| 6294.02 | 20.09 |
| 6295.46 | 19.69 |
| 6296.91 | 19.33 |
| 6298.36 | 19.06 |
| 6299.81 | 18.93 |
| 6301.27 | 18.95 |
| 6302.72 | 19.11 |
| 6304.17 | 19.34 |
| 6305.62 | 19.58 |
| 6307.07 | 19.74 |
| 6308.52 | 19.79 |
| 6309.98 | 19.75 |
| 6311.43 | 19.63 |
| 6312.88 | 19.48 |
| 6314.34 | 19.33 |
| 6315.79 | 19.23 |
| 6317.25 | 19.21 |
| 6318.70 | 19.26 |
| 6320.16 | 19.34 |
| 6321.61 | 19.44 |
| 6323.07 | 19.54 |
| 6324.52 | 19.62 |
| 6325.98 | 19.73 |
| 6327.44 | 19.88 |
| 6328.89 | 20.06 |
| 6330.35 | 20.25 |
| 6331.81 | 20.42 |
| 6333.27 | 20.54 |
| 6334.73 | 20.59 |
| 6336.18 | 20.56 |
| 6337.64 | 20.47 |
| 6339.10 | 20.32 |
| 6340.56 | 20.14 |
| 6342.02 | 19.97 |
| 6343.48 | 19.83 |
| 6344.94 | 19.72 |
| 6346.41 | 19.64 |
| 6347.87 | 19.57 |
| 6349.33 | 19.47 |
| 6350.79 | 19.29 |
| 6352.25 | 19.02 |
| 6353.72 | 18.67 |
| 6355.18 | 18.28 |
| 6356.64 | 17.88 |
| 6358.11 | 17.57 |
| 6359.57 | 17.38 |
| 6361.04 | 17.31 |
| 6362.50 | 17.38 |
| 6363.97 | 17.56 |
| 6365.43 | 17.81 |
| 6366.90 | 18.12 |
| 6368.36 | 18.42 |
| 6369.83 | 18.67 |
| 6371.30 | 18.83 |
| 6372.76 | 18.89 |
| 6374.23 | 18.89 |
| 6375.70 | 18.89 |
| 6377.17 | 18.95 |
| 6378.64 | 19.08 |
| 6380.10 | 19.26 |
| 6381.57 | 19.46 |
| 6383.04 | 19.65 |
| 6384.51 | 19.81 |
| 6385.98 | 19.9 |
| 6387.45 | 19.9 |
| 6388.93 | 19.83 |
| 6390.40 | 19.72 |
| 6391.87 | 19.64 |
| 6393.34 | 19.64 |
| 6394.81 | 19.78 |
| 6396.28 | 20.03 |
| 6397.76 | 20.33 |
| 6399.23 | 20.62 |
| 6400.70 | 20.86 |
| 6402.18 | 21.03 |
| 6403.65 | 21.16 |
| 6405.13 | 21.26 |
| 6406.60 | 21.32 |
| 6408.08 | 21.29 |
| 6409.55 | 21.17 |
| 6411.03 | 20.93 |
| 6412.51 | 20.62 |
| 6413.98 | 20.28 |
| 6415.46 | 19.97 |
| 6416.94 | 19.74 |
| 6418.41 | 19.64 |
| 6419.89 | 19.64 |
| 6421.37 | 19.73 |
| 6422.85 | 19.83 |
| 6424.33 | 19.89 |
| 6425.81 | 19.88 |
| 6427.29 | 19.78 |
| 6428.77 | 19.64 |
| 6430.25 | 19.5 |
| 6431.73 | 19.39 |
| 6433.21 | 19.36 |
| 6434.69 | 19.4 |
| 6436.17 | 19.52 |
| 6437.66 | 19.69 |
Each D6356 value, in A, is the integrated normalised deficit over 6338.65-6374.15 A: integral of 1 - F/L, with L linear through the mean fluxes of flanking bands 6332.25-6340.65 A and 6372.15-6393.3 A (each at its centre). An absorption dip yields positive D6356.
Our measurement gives 2.3 A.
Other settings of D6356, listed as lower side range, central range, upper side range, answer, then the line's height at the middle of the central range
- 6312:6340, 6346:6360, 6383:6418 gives 0.9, 20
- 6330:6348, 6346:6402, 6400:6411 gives 4.4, 20.7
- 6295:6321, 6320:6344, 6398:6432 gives -0.6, 19.6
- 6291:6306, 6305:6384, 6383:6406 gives 2.4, 19.9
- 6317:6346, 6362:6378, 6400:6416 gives 1.6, 20.4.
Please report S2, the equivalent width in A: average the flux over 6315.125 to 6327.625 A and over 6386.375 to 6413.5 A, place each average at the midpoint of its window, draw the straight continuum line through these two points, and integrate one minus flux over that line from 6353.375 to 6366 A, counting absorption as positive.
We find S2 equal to 1.41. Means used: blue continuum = 19.4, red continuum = 20.5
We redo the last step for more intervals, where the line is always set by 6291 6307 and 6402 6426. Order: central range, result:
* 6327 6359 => 0.4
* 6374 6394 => 0.7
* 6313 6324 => 0.2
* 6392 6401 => 0.1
